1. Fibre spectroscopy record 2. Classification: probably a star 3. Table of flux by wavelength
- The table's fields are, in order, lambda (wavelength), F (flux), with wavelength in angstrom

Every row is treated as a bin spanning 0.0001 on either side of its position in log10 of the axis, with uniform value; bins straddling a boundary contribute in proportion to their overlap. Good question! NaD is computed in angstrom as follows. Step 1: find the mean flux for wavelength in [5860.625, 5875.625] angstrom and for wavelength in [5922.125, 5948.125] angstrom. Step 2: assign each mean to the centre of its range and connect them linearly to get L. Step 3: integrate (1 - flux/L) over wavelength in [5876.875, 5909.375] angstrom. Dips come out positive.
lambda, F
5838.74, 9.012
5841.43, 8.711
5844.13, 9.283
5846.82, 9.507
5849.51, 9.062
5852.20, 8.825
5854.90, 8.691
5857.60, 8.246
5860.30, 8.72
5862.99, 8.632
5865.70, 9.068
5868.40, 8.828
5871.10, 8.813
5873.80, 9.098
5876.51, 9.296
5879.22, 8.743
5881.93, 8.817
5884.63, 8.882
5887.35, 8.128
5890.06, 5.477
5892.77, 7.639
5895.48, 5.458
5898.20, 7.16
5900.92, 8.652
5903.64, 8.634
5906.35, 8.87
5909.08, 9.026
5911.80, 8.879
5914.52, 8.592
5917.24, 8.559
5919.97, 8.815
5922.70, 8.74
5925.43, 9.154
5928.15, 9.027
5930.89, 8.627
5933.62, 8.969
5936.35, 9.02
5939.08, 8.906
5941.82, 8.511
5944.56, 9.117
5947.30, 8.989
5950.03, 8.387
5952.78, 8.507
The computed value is 3.4 angstrom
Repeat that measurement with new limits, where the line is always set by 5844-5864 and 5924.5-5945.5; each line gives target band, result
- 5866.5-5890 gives 0.6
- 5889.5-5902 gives 2.8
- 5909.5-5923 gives 0.2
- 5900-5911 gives 0.1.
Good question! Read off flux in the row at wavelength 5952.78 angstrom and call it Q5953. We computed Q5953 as 8.507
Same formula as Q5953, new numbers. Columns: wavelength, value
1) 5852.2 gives 8.825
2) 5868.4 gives 8.828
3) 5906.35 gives 8.87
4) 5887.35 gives 8.128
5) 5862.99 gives 8.632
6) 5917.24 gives 8.559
